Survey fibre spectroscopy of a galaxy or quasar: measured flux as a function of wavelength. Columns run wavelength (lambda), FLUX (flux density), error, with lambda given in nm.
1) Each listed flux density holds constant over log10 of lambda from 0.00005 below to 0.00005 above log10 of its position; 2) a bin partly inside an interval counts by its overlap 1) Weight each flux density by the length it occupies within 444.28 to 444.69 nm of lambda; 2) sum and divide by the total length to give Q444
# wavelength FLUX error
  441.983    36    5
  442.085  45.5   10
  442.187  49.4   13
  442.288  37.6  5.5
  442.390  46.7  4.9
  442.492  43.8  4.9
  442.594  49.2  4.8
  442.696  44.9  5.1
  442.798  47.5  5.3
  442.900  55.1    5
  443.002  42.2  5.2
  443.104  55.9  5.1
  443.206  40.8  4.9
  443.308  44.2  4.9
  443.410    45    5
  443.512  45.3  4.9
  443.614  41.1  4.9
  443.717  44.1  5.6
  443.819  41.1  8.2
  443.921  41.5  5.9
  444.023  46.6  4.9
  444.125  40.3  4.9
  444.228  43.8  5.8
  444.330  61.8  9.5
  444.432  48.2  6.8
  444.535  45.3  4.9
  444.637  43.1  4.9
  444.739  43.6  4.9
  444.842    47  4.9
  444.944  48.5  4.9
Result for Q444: 49.6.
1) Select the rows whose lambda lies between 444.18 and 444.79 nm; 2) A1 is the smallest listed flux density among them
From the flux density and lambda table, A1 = 43.1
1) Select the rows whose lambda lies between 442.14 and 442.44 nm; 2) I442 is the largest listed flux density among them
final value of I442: 49.4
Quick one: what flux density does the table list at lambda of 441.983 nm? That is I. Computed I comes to 36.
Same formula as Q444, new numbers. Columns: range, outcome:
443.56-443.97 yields 41.9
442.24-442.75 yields 44.5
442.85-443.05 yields 48.7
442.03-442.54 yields 44.6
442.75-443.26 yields 48.3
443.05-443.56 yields 46.2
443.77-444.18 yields 42.4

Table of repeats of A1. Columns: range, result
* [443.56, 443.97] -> 41.1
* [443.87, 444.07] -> 41.5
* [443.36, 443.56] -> 45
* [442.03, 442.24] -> 45.5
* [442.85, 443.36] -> 40.8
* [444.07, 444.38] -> 40.3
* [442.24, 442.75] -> 37.6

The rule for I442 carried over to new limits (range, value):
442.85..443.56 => 55.9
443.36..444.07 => 46.6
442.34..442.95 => 55.1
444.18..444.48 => 61.8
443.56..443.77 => 44.1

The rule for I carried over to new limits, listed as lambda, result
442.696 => 44.9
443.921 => 41.5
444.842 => 47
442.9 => 55.1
